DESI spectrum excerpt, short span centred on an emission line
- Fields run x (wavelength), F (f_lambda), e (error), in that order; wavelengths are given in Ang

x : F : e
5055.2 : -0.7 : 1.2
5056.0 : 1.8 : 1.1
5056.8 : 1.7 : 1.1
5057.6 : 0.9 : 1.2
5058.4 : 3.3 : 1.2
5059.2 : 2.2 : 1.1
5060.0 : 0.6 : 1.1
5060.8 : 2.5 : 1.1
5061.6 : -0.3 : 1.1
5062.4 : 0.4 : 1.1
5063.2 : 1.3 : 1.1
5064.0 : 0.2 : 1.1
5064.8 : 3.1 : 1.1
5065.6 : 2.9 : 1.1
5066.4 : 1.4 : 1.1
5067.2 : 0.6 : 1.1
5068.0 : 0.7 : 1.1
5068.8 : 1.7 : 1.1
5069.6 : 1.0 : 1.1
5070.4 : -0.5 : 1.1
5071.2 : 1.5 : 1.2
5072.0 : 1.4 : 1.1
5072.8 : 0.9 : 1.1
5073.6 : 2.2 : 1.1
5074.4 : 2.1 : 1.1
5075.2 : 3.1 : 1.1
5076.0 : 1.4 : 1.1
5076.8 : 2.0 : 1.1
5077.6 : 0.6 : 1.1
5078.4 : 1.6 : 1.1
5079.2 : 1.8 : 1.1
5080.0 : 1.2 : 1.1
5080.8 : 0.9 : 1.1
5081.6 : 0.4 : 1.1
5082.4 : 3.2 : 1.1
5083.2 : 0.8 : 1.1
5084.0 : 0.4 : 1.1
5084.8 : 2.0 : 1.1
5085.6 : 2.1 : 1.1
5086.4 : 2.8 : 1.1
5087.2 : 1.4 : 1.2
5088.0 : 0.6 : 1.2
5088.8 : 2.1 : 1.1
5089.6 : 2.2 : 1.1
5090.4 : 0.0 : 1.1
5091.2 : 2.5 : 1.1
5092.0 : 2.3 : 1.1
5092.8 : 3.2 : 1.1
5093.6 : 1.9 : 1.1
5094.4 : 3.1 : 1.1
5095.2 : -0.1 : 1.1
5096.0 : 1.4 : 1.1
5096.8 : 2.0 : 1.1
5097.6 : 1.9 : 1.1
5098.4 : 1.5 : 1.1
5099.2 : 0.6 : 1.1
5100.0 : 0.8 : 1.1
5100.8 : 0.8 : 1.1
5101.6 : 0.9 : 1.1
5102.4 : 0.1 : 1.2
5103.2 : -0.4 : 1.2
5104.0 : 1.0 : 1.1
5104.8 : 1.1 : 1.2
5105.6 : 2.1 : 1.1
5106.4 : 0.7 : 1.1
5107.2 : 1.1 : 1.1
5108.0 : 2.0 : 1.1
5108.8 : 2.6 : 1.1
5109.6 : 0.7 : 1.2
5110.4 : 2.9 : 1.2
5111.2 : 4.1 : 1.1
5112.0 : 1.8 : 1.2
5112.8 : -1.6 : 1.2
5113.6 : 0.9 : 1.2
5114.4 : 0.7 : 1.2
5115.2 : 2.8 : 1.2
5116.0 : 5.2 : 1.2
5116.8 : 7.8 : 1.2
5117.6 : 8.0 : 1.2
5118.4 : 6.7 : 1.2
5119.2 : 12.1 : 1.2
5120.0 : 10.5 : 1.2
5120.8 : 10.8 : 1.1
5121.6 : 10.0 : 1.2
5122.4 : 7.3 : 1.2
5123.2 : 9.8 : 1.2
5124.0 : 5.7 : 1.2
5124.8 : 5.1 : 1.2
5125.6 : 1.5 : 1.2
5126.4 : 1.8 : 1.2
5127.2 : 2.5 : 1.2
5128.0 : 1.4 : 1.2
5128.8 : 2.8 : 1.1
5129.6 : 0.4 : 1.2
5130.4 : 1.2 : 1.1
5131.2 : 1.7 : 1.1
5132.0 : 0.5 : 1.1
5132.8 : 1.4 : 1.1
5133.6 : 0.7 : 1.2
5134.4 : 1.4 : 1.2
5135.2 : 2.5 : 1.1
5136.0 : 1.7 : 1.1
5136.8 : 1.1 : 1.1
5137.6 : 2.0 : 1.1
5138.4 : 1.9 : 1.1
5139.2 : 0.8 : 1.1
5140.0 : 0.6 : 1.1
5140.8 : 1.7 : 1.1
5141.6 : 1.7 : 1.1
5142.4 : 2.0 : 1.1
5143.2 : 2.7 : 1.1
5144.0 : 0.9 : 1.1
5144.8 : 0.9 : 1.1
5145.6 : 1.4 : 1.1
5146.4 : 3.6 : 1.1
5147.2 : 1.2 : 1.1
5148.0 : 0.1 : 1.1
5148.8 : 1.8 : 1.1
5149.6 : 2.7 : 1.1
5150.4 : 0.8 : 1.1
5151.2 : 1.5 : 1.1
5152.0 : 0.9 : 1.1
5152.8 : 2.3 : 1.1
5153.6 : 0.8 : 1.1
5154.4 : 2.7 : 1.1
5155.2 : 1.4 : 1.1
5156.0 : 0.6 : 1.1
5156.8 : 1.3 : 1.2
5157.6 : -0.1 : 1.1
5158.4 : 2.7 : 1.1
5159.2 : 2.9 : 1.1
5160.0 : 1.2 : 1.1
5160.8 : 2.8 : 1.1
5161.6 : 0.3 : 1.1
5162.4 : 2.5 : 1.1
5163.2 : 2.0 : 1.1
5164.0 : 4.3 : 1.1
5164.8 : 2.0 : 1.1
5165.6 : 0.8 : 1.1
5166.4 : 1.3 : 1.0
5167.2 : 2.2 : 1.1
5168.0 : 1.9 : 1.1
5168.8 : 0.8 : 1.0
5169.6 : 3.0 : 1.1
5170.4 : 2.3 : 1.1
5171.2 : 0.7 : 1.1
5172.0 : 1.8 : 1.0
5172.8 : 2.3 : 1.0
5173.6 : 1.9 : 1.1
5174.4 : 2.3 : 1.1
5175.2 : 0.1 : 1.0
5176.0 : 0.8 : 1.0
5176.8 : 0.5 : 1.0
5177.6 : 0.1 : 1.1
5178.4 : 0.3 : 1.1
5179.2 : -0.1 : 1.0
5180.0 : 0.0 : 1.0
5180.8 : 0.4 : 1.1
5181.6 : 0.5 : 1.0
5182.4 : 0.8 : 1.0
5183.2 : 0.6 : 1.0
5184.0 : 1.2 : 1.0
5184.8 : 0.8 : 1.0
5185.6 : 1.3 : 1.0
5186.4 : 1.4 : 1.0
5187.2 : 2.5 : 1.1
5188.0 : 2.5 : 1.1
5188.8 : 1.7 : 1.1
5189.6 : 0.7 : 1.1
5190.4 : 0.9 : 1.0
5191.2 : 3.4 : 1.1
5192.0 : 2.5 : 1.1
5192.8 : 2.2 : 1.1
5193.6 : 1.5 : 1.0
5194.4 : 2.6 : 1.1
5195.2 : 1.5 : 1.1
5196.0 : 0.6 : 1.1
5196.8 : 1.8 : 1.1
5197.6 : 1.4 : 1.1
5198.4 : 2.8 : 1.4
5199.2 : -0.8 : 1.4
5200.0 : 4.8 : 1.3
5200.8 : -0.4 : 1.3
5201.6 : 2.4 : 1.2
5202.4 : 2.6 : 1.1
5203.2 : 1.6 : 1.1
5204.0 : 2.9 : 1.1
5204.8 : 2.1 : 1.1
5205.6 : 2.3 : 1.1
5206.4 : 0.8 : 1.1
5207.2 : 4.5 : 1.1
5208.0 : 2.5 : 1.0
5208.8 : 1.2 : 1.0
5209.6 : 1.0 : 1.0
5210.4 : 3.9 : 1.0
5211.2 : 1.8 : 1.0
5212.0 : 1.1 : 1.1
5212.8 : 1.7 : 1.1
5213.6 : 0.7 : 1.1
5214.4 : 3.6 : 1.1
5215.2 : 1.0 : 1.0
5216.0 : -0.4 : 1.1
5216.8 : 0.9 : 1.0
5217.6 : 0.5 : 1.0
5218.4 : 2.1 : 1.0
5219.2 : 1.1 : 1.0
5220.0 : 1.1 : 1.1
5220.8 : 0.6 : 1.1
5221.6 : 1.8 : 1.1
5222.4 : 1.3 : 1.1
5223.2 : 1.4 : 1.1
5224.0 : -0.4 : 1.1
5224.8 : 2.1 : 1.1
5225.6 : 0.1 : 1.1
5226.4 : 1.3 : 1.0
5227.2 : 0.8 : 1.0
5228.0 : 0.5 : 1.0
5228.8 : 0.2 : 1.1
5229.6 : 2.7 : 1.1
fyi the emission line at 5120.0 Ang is [O II] 3727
